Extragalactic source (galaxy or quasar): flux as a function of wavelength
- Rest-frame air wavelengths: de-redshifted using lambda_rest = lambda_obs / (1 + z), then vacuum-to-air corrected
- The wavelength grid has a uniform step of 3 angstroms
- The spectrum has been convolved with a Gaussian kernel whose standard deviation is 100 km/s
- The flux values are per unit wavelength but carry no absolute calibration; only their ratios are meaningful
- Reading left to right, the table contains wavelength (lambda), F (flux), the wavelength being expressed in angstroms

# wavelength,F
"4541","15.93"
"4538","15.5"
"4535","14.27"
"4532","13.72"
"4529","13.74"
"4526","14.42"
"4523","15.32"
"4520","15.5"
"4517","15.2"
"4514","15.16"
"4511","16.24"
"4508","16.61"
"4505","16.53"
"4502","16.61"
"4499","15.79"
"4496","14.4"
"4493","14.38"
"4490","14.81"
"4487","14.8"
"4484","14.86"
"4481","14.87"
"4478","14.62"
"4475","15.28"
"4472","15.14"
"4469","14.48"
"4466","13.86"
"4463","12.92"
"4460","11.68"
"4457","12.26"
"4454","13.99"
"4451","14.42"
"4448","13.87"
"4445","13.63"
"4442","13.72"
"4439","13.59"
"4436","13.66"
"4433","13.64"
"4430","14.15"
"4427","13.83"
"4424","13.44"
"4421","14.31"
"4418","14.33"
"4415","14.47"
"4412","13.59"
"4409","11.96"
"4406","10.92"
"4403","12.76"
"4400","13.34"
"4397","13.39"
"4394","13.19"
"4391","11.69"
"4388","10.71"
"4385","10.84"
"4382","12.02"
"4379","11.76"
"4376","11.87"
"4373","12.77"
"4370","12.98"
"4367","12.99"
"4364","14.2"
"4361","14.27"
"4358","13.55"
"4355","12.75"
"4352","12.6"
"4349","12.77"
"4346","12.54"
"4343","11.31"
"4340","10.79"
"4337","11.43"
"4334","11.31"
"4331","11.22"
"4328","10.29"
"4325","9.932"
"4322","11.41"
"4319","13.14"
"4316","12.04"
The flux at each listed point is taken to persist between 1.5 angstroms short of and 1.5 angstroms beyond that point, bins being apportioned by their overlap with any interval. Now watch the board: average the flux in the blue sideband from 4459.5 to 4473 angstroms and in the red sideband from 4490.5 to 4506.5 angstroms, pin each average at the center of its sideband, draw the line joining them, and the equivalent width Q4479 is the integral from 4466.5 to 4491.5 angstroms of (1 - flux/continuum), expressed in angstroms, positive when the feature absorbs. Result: -0.72 angstroms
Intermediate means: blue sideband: 13.7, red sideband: 15.5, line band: 14.8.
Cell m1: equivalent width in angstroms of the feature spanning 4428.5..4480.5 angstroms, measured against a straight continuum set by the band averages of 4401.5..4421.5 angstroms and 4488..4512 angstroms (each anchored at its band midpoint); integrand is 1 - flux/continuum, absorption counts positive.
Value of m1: 1.8 angstroms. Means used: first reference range 13.1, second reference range 15.6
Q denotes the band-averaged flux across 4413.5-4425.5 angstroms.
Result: 14.1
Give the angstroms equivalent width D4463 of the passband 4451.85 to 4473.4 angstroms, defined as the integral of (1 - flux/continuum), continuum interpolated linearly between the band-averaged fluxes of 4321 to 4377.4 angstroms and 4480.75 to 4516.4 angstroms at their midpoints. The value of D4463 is 1.7 angstroms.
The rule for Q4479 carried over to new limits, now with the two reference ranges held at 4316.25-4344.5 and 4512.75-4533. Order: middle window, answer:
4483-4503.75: -1.33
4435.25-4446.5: -0.34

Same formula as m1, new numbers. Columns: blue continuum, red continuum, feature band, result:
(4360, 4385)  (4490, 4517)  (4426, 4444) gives 0.4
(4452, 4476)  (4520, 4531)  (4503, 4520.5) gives -1.9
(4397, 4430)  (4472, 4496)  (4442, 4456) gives 0.2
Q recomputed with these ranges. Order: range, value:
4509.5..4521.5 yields 15.5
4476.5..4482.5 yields 14.7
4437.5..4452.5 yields 13.8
